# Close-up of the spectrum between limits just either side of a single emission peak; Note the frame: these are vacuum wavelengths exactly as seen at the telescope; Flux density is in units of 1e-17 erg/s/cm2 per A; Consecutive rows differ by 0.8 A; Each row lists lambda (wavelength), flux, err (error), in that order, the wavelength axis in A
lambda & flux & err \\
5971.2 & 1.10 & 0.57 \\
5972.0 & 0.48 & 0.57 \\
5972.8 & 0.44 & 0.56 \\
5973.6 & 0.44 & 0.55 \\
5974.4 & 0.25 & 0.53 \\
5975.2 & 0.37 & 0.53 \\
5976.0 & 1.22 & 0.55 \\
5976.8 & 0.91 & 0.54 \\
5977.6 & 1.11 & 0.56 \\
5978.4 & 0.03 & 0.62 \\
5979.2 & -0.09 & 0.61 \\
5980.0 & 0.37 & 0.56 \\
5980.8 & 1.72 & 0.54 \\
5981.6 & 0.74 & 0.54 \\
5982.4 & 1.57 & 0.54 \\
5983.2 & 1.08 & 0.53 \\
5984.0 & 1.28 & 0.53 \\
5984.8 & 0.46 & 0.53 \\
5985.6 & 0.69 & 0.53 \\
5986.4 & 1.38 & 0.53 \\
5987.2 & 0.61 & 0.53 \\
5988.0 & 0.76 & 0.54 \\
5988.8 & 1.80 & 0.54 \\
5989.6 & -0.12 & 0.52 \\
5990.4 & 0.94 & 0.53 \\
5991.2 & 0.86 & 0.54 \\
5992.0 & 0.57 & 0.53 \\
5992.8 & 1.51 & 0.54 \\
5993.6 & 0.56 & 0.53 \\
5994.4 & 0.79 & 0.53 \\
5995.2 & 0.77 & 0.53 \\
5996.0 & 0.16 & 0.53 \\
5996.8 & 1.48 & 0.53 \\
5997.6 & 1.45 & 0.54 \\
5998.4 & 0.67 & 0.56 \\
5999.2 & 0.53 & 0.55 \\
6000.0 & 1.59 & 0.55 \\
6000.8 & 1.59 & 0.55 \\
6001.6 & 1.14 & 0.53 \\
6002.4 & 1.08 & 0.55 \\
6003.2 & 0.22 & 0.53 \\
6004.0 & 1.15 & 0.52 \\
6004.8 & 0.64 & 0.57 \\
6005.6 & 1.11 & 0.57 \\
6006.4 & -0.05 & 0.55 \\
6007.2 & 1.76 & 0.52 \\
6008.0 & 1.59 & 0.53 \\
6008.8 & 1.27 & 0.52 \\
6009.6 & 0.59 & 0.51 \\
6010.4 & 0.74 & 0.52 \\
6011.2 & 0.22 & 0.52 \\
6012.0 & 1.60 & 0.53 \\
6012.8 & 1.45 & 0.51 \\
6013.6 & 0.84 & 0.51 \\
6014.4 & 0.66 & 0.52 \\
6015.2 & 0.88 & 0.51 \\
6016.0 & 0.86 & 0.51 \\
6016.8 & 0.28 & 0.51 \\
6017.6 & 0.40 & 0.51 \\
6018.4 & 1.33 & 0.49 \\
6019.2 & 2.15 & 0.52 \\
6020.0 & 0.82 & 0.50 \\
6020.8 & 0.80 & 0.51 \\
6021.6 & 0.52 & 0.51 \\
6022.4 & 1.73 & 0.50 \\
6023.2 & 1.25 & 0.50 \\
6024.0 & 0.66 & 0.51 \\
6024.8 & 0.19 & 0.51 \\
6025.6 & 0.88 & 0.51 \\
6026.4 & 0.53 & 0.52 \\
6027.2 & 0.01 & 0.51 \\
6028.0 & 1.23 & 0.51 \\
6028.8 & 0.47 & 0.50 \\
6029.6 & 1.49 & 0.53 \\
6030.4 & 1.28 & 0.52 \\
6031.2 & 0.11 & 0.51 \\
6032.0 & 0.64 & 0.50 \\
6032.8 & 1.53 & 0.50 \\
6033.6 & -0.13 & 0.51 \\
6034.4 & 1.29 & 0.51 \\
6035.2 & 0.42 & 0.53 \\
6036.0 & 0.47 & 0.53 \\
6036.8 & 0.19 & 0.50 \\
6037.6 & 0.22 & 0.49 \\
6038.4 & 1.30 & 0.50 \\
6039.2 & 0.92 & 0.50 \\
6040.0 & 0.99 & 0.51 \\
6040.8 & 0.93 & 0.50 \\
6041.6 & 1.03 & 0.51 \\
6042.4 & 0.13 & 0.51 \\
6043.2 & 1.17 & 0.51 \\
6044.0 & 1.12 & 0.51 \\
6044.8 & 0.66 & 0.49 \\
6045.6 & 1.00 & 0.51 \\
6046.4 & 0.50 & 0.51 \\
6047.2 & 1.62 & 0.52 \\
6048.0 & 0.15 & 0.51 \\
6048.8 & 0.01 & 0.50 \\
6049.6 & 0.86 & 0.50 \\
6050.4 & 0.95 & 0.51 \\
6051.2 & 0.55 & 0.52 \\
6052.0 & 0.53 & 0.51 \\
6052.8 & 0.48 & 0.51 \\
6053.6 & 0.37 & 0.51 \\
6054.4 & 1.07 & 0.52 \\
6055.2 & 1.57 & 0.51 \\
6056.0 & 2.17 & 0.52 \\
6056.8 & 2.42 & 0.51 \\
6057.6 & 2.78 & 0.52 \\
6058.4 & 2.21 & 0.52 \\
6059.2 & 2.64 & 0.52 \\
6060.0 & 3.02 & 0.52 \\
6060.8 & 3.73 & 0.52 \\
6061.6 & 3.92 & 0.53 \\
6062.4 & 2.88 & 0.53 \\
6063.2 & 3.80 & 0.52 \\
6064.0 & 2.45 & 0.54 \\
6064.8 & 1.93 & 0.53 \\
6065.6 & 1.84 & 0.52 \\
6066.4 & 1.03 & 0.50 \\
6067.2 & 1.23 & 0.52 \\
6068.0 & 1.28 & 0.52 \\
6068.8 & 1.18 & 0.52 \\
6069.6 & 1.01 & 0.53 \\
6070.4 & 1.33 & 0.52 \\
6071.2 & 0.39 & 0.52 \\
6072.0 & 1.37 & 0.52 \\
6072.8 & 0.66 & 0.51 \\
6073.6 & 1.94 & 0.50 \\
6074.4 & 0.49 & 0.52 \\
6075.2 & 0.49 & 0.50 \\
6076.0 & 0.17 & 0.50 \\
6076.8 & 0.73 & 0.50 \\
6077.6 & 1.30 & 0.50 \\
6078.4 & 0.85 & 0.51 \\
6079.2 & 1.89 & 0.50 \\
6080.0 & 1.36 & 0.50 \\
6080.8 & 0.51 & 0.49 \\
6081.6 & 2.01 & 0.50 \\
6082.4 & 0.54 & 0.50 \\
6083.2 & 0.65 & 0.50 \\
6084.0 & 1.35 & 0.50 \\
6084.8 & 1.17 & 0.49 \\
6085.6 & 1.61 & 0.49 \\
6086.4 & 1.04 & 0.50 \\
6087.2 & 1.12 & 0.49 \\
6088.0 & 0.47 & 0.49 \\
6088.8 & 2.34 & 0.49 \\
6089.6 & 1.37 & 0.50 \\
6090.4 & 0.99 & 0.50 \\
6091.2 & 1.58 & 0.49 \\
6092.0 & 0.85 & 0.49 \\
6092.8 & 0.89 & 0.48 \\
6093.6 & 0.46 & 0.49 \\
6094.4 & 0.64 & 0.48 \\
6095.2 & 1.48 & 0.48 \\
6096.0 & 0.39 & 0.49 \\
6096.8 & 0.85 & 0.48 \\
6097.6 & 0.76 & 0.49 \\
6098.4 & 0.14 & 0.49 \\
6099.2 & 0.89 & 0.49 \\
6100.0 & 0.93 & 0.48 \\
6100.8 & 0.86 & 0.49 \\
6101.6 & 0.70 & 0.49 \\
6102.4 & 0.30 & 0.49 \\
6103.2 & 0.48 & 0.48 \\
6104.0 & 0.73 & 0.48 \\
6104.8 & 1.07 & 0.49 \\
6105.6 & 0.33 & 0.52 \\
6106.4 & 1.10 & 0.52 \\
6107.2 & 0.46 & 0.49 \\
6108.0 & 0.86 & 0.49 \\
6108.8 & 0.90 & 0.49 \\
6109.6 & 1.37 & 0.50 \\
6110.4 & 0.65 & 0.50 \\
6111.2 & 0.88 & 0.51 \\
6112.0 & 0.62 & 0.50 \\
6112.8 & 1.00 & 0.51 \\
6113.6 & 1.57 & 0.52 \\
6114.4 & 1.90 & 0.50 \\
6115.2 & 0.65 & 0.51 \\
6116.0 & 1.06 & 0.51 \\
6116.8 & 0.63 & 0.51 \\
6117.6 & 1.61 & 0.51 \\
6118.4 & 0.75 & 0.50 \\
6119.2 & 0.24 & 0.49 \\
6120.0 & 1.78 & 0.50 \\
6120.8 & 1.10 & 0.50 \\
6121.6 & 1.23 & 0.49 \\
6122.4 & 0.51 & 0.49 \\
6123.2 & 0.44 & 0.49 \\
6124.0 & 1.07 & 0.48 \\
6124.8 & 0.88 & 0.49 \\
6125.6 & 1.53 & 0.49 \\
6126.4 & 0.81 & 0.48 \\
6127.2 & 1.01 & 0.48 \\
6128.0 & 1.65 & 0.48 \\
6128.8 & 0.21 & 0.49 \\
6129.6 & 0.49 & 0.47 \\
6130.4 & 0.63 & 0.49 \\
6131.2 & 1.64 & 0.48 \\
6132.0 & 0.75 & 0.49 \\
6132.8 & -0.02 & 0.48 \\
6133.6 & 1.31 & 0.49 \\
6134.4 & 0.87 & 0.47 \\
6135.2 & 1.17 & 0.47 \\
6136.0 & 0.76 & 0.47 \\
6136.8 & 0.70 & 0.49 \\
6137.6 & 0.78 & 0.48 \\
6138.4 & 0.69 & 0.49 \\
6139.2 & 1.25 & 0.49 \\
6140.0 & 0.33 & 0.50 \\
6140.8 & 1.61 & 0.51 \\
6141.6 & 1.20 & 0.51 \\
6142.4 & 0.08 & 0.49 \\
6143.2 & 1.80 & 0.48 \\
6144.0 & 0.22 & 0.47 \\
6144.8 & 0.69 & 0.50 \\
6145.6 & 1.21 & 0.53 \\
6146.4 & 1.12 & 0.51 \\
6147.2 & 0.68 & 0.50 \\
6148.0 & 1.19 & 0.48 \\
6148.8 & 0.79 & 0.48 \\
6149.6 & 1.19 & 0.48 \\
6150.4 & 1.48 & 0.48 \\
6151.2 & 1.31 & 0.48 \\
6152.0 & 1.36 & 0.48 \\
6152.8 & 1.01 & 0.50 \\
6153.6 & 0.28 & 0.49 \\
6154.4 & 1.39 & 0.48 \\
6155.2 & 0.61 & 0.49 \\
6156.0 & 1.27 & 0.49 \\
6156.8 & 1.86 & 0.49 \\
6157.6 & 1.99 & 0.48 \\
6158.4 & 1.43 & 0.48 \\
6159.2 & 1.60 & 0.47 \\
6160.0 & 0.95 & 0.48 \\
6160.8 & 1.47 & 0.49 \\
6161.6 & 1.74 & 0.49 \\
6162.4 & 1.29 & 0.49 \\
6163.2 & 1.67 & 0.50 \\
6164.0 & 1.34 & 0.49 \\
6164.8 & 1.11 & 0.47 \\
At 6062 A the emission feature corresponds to [O II] 3727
